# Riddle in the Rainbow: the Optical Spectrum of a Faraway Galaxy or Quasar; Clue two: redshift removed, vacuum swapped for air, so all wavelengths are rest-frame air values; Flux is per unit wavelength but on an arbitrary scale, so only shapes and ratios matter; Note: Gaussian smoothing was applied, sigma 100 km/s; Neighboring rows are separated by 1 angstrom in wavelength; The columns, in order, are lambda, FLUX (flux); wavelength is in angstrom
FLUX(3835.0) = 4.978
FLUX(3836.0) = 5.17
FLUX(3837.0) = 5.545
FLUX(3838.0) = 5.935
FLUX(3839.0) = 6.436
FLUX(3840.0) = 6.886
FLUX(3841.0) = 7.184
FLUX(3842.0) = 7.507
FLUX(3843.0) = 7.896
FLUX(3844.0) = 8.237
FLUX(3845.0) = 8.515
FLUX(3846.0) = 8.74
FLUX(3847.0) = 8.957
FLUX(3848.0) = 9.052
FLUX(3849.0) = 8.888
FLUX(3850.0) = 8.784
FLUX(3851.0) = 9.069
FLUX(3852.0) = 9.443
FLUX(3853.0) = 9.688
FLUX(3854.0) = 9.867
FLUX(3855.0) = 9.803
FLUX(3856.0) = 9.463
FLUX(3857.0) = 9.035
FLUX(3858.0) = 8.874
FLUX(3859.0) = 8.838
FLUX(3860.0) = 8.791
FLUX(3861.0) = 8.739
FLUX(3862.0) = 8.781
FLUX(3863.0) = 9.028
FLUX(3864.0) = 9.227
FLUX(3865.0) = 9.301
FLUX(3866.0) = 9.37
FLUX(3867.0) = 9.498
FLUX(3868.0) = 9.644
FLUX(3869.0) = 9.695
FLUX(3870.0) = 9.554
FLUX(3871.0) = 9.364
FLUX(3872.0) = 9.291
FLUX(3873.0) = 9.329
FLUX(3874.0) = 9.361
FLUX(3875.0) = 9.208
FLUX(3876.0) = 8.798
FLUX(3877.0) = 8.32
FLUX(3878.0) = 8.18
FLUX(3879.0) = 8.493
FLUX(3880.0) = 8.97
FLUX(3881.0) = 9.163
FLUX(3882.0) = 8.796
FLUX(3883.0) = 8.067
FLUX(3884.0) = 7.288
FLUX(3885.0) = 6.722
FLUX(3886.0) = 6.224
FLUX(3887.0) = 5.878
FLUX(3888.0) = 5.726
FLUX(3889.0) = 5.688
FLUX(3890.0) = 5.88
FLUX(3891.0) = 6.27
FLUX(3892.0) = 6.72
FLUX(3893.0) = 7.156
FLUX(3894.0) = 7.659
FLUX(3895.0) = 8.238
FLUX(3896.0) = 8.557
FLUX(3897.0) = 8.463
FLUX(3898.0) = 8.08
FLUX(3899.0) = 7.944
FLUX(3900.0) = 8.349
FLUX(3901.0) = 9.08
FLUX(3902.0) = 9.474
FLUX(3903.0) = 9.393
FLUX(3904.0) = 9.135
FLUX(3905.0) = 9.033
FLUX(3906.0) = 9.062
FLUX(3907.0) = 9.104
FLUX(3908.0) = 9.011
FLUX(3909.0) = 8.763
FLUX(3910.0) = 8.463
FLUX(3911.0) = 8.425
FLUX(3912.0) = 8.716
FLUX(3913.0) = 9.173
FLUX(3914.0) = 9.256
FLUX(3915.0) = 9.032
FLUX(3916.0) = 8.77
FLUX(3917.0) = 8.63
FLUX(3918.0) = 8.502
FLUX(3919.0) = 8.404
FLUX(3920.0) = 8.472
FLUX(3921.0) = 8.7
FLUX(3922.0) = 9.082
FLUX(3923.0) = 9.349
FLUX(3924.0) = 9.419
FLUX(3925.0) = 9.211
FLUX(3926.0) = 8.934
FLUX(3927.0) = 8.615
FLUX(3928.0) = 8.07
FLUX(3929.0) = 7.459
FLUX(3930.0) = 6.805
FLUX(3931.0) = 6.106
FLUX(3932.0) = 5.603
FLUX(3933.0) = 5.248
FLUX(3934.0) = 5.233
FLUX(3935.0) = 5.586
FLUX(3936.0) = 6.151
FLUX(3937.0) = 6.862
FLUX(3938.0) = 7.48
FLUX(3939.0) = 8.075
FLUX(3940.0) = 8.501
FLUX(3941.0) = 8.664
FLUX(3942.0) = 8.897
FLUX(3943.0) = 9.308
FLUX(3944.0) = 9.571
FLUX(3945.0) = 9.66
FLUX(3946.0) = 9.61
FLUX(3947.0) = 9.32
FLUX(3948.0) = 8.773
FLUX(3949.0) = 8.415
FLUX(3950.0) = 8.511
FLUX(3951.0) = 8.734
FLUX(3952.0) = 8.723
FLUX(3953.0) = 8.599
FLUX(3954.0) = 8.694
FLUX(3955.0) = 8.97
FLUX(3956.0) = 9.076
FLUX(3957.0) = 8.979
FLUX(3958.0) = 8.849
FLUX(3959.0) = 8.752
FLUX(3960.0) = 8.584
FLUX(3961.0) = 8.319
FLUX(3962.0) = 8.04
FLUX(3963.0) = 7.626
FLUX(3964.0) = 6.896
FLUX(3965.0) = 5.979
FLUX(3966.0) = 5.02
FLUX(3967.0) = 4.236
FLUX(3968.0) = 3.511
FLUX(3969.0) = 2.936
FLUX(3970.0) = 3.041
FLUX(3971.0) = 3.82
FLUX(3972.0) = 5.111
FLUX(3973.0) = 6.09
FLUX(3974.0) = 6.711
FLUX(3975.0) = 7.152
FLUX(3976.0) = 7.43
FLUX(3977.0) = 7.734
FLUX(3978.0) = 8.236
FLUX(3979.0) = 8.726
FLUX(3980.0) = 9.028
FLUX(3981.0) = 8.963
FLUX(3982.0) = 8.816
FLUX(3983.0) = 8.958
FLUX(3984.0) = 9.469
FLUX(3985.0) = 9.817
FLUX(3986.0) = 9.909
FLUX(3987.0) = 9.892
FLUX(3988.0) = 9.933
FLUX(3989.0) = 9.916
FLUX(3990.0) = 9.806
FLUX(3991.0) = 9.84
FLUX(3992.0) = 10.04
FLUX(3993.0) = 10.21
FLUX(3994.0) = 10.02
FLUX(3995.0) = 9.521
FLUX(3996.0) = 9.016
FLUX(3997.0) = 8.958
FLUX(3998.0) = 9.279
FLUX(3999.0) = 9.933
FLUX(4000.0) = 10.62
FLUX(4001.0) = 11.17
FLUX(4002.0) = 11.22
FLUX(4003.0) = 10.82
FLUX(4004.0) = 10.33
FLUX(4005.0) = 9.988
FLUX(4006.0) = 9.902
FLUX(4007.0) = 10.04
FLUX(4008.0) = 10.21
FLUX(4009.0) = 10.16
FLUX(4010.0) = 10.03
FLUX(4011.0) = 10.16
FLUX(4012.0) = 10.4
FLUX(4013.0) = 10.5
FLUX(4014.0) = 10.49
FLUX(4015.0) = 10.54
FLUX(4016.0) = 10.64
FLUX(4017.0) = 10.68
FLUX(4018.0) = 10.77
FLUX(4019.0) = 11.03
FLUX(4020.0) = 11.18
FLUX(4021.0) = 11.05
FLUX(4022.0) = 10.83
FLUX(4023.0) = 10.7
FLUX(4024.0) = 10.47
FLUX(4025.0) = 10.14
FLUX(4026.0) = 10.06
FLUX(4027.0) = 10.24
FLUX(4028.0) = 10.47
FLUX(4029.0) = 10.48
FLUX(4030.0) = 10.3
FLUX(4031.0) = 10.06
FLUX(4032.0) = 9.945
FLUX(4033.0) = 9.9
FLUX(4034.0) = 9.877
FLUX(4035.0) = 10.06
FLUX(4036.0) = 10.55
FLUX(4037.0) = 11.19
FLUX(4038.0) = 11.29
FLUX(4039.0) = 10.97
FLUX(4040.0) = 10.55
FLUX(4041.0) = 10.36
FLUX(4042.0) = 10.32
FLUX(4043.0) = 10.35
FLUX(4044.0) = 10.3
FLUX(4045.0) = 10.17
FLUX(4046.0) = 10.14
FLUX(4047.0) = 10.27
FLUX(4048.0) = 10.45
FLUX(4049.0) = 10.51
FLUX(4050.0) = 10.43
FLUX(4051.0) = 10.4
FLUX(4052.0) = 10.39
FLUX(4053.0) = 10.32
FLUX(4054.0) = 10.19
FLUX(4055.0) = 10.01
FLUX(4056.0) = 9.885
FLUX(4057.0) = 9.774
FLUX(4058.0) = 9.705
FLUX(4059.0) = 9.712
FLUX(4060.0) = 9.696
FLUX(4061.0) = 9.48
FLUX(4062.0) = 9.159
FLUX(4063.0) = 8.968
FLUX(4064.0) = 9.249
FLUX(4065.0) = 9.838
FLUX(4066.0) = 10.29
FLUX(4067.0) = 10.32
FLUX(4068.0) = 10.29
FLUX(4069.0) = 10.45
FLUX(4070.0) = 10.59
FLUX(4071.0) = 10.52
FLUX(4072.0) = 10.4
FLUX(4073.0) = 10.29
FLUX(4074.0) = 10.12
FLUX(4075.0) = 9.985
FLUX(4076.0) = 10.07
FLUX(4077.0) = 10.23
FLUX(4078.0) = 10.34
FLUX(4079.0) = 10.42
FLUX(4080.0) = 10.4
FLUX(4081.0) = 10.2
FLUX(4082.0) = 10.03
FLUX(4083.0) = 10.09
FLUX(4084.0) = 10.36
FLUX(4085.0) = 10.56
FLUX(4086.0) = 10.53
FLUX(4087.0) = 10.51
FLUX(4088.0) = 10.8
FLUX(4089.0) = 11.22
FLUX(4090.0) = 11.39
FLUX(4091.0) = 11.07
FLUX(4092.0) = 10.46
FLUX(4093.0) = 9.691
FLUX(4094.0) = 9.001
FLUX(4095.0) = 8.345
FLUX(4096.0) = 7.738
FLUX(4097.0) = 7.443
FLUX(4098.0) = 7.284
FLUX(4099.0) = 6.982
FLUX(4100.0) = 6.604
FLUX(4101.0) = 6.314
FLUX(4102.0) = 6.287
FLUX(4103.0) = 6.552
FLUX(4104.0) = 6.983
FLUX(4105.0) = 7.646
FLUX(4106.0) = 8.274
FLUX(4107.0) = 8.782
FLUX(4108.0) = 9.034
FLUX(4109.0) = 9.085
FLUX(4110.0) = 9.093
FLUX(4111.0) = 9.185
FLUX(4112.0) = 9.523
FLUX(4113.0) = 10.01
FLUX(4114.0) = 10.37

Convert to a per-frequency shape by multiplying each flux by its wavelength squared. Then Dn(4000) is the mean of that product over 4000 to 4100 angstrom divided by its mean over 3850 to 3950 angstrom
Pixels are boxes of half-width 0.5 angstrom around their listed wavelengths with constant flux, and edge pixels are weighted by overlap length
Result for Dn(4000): 1.3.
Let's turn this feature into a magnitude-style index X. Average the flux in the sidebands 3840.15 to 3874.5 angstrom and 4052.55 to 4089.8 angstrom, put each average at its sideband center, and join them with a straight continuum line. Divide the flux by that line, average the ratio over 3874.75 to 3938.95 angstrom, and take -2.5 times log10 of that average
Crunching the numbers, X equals 0.16 mag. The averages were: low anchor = 9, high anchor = 10.1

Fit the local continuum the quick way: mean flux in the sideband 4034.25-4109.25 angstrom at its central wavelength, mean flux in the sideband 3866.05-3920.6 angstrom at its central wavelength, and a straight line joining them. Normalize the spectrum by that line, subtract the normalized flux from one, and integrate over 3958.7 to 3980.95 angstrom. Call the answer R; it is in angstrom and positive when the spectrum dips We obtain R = 6.0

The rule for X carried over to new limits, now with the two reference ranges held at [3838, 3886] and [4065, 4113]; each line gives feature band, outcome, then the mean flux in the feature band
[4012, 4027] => -0.16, 10.6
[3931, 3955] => 0.13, 7.99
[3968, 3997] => 0.12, 8.15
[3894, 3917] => 0.01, 8.77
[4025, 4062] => -0.11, 10.2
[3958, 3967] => 0.23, 7.31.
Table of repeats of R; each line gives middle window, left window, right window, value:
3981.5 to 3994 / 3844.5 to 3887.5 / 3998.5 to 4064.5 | 0.2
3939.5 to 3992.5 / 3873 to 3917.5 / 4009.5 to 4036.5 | 7.6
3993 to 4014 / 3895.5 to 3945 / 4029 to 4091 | -1.5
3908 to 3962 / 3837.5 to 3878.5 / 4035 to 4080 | 5.7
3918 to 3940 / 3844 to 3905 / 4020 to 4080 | 3.5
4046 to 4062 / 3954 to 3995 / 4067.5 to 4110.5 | -2.1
